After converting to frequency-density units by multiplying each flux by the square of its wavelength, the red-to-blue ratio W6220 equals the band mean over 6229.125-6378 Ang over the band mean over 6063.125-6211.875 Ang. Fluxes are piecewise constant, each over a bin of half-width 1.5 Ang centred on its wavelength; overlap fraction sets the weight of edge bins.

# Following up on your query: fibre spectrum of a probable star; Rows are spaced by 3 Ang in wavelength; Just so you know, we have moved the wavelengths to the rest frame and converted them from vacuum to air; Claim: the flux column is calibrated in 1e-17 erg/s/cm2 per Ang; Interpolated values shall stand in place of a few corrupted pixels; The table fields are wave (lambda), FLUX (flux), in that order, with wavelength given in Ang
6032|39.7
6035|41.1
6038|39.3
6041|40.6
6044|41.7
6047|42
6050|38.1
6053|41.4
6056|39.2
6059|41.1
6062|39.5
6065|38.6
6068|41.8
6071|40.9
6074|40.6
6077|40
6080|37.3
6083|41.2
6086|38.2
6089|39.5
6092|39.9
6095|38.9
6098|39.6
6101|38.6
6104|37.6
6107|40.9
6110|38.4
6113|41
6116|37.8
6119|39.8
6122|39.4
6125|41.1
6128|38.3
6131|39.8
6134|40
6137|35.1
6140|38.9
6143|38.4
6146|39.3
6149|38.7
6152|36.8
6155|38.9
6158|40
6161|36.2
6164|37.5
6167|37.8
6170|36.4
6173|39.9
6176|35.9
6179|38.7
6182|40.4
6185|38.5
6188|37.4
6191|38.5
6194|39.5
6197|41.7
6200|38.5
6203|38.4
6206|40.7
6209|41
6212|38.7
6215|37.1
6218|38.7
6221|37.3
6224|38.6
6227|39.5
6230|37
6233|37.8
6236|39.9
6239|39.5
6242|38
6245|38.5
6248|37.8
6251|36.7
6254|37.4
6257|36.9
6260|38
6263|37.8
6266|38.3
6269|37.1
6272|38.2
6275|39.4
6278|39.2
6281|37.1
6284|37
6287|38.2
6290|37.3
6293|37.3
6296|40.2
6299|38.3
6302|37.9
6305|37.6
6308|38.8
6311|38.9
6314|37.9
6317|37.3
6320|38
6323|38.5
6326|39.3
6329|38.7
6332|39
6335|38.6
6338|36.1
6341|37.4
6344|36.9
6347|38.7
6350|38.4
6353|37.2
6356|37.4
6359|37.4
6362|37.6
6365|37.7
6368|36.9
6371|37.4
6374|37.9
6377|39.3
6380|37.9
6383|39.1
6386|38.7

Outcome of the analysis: 1.03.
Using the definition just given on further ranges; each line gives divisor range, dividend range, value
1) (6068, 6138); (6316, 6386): 1.04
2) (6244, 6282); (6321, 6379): 1.03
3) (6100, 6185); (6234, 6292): 1.02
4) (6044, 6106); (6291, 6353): 1.04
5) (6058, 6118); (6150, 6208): 1.00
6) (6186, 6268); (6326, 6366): 1.02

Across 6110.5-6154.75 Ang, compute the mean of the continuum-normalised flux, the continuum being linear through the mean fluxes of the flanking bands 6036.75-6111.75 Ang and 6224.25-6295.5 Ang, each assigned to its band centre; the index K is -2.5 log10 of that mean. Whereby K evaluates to 0.01 mag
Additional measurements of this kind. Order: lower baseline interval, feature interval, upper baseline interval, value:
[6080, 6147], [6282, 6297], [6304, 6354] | 0.01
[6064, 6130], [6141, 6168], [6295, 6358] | 0.03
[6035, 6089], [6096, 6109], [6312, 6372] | 0.02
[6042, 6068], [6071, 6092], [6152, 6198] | 0.01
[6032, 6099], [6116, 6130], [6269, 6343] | 0.00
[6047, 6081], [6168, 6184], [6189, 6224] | 0.03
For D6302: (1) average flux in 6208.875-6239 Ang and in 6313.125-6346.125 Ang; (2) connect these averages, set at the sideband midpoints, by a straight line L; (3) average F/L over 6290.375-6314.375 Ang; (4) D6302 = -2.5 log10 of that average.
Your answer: -0.006 mag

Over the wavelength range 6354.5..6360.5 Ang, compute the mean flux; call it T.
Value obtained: 37.4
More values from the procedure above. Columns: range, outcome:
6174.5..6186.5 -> 38.4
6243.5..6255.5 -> 37.6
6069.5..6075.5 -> 40.8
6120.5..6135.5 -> 39.7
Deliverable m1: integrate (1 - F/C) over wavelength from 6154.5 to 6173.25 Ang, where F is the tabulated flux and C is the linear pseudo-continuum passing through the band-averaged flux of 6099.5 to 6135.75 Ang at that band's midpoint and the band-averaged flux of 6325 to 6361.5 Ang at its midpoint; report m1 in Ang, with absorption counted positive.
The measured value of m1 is 0.5 Ang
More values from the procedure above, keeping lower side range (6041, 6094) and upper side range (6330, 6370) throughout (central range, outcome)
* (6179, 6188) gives 0.0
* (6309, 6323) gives -0.1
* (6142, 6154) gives 0.3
